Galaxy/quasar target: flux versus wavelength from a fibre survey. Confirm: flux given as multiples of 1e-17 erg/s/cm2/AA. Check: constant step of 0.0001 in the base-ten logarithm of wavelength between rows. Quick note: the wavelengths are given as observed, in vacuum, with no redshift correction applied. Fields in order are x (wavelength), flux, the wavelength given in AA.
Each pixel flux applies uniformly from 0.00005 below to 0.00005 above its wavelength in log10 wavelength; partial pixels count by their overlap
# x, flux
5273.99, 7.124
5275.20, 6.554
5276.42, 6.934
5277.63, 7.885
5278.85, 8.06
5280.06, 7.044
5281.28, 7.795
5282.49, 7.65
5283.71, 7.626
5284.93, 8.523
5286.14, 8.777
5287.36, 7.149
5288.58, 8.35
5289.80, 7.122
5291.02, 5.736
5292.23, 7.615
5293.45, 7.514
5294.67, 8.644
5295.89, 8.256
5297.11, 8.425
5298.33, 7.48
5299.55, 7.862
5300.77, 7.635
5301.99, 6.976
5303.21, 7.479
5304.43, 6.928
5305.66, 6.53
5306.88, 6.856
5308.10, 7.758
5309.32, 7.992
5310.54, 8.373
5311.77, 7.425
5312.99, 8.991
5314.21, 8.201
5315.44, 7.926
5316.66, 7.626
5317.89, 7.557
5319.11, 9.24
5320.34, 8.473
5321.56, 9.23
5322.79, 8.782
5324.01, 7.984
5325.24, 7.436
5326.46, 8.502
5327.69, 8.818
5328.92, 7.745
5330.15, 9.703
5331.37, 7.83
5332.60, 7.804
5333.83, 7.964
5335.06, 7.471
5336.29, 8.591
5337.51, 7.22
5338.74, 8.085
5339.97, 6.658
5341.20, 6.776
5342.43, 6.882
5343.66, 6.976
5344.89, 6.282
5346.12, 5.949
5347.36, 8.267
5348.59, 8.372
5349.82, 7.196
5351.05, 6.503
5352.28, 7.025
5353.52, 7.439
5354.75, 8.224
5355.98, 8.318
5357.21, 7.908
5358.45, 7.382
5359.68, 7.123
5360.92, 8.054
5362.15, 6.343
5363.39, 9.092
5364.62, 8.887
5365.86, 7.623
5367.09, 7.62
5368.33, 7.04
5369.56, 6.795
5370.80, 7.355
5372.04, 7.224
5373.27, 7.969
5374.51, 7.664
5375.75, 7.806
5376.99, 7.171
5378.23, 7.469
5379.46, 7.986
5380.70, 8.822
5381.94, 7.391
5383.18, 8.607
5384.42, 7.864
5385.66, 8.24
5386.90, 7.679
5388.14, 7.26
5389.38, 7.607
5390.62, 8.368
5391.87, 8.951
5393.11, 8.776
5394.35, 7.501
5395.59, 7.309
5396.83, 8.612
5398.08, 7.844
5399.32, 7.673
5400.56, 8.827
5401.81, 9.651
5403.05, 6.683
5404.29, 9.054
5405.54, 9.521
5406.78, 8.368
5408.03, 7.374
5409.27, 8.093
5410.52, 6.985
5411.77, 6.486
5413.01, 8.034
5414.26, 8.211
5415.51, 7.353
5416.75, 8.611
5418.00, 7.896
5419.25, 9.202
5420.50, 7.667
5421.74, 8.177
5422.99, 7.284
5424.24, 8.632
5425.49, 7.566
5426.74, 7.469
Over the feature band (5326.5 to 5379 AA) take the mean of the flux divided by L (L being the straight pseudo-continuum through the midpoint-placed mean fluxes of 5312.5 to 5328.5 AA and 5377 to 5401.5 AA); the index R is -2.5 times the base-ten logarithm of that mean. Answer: 0.084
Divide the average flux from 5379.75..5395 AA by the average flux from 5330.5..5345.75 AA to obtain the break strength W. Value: 1.1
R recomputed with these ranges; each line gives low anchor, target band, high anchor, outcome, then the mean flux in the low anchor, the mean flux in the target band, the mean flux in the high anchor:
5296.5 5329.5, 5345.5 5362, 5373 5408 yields 0.07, 7.93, 7.49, 8.08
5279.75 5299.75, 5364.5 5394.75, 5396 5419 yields 0.03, 7.75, 7.81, 8.08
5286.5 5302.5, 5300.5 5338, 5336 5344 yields -0.08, 7.62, 7.98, 7.28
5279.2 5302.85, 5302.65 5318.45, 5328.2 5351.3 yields -0.01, 7.7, 7.66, 7.51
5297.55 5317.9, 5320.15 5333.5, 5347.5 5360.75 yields -0.10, 7.63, 8.38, 7.59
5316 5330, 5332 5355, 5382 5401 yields 0.13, 8.35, 7.34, 8.05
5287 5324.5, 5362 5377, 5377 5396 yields 0.04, 7.81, 7.64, 7.97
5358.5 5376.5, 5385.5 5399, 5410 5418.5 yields -0.05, 7.6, 8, 7.66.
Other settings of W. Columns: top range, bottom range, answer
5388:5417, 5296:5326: 1.02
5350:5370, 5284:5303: 0.98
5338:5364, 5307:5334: 0.90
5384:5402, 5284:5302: 1.04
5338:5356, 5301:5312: 0.98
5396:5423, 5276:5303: 1.05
